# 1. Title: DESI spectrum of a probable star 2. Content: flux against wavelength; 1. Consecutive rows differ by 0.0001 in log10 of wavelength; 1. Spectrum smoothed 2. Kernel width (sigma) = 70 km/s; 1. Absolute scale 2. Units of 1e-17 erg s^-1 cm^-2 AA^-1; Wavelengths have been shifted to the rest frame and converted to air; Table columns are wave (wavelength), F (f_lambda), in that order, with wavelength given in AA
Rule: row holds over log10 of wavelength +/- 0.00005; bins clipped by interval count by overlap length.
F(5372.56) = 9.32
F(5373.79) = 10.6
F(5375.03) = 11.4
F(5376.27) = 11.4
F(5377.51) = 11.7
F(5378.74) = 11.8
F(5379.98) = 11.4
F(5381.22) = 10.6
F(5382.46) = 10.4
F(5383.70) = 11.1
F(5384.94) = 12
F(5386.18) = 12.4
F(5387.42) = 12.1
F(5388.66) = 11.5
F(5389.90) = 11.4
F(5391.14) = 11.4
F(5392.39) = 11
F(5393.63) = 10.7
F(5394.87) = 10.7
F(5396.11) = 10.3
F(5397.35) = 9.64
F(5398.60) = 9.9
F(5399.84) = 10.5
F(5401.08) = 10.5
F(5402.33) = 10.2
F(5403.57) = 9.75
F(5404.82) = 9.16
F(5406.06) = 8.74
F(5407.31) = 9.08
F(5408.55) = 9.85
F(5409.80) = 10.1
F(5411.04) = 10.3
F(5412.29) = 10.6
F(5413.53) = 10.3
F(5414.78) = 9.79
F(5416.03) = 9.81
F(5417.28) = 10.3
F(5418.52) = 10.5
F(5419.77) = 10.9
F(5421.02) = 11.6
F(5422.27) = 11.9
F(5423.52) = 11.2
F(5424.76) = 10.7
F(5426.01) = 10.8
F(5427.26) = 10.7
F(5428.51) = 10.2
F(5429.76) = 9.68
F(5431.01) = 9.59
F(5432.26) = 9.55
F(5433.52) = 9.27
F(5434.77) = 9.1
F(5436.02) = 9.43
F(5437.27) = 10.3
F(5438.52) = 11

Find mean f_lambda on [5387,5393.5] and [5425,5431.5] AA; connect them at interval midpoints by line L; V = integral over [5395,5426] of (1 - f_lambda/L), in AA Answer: 1.46 AA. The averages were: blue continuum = 11.4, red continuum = 10.2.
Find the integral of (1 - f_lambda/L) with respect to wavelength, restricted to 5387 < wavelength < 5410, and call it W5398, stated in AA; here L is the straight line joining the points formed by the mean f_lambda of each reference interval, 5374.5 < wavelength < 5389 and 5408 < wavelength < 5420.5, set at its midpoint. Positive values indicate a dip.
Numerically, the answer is 1.1 AA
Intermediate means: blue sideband 11.5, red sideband 10.3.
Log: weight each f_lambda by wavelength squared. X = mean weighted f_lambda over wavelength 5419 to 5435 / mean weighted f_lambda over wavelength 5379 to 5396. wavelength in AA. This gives 0.9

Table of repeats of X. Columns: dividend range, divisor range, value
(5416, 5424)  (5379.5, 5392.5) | 0.97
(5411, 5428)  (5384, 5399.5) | 0.97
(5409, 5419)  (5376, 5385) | 0.92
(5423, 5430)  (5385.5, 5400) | 0.98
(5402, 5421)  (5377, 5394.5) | 0.89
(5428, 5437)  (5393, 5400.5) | 0.94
